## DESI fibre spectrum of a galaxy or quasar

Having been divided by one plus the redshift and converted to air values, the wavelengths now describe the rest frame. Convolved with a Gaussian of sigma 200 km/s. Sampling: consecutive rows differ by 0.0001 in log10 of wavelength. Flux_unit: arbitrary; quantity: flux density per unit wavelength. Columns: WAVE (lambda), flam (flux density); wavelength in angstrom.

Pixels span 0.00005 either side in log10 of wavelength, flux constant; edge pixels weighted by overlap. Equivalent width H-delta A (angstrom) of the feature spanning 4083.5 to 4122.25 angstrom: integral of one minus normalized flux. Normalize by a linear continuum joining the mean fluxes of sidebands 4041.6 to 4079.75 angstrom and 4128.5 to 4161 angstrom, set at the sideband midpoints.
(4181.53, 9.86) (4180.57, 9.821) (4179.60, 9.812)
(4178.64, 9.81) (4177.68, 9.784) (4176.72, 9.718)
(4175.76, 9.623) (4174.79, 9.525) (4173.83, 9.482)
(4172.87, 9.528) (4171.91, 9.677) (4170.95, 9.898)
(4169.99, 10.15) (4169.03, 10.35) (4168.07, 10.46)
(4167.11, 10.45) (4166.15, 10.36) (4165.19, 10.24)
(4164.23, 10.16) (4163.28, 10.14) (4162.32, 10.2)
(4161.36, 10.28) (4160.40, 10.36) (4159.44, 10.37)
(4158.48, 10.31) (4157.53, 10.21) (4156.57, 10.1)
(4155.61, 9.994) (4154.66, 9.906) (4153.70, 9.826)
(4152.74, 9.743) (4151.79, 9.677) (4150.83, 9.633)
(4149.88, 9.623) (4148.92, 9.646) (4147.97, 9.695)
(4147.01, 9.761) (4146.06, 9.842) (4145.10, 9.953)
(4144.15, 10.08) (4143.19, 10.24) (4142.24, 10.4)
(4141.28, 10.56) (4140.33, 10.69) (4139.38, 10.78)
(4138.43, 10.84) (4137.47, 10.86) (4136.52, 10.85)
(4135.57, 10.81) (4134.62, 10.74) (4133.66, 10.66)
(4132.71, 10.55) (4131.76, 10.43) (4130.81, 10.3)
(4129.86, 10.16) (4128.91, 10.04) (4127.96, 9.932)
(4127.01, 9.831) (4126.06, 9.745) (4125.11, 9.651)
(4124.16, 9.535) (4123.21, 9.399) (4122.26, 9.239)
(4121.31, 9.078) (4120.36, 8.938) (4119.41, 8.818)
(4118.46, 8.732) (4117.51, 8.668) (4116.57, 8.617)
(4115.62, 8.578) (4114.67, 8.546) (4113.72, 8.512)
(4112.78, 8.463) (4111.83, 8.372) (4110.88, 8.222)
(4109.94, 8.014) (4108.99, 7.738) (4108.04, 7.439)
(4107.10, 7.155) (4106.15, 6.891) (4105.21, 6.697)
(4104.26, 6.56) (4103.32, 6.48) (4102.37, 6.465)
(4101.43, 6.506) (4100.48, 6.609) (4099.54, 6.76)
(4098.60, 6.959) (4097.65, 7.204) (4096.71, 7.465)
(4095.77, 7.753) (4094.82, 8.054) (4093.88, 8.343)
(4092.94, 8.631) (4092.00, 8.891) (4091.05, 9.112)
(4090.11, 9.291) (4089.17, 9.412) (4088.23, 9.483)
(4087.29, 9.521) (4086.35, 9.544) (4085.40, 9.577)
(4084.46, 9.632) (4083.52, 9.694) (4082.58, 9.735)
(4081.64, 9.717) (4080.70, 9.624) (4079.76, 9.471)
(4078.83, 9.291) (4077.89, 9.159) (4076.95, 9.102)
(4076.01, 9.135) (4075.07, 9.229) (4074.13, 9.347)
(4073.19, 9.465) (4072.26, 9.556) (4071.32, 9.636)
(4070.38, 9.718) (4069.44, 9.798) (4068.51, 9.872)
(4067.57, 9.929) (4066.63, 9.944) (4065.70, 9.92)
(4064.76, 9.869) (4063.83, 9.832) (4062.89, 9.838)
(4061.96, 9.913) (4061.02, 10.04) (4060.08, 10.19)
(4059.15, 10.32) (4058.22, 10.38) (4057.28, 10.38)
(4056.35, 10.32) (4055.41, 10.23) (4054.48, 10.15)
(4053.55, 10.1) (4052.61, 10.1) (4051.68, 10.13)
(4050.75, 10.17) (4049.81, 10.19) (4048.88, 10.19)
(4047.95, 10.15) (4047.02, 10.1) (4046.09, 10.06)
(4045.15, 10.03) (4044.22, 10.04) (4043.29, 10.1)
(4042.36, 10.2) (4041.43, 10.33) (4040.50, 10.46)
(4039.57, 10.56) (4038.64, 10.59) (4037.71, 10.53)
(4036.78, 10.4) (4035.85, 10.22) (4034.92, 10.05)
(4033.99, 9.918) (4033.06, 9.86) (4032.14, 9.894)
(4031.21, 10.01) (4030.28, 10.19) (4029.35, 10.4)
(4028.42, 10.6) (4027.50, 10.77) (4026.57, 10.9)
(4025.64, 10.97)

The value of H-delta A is 7.27 angstrom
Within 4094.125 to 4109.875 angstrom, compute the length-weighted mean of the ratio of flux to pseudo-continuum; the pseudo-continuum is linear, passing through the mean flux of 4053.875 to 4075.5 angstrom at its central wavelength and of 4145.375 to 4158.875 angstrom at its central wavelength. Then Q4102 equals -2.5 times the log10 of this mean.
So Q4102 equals 0.36 mag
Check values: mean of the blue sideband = 9.91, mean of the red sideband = 9.86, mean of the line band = 7.09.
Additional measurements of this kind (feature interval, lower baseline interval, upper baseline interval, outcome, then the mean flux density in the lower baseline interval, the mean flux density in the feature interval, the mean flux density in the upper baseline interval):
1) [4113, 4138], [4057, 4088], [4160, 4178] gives 0.03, 9.7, 9.65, 10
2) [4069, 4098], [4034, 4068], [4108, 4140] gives 0.08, 10.2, 9.15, 9.48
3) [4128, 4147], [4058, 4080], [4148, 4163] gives -0.05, 9.7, 10.4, 9.99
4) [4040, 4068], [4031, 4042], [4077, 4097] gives -0.03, 10.2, 10.1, 9.13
